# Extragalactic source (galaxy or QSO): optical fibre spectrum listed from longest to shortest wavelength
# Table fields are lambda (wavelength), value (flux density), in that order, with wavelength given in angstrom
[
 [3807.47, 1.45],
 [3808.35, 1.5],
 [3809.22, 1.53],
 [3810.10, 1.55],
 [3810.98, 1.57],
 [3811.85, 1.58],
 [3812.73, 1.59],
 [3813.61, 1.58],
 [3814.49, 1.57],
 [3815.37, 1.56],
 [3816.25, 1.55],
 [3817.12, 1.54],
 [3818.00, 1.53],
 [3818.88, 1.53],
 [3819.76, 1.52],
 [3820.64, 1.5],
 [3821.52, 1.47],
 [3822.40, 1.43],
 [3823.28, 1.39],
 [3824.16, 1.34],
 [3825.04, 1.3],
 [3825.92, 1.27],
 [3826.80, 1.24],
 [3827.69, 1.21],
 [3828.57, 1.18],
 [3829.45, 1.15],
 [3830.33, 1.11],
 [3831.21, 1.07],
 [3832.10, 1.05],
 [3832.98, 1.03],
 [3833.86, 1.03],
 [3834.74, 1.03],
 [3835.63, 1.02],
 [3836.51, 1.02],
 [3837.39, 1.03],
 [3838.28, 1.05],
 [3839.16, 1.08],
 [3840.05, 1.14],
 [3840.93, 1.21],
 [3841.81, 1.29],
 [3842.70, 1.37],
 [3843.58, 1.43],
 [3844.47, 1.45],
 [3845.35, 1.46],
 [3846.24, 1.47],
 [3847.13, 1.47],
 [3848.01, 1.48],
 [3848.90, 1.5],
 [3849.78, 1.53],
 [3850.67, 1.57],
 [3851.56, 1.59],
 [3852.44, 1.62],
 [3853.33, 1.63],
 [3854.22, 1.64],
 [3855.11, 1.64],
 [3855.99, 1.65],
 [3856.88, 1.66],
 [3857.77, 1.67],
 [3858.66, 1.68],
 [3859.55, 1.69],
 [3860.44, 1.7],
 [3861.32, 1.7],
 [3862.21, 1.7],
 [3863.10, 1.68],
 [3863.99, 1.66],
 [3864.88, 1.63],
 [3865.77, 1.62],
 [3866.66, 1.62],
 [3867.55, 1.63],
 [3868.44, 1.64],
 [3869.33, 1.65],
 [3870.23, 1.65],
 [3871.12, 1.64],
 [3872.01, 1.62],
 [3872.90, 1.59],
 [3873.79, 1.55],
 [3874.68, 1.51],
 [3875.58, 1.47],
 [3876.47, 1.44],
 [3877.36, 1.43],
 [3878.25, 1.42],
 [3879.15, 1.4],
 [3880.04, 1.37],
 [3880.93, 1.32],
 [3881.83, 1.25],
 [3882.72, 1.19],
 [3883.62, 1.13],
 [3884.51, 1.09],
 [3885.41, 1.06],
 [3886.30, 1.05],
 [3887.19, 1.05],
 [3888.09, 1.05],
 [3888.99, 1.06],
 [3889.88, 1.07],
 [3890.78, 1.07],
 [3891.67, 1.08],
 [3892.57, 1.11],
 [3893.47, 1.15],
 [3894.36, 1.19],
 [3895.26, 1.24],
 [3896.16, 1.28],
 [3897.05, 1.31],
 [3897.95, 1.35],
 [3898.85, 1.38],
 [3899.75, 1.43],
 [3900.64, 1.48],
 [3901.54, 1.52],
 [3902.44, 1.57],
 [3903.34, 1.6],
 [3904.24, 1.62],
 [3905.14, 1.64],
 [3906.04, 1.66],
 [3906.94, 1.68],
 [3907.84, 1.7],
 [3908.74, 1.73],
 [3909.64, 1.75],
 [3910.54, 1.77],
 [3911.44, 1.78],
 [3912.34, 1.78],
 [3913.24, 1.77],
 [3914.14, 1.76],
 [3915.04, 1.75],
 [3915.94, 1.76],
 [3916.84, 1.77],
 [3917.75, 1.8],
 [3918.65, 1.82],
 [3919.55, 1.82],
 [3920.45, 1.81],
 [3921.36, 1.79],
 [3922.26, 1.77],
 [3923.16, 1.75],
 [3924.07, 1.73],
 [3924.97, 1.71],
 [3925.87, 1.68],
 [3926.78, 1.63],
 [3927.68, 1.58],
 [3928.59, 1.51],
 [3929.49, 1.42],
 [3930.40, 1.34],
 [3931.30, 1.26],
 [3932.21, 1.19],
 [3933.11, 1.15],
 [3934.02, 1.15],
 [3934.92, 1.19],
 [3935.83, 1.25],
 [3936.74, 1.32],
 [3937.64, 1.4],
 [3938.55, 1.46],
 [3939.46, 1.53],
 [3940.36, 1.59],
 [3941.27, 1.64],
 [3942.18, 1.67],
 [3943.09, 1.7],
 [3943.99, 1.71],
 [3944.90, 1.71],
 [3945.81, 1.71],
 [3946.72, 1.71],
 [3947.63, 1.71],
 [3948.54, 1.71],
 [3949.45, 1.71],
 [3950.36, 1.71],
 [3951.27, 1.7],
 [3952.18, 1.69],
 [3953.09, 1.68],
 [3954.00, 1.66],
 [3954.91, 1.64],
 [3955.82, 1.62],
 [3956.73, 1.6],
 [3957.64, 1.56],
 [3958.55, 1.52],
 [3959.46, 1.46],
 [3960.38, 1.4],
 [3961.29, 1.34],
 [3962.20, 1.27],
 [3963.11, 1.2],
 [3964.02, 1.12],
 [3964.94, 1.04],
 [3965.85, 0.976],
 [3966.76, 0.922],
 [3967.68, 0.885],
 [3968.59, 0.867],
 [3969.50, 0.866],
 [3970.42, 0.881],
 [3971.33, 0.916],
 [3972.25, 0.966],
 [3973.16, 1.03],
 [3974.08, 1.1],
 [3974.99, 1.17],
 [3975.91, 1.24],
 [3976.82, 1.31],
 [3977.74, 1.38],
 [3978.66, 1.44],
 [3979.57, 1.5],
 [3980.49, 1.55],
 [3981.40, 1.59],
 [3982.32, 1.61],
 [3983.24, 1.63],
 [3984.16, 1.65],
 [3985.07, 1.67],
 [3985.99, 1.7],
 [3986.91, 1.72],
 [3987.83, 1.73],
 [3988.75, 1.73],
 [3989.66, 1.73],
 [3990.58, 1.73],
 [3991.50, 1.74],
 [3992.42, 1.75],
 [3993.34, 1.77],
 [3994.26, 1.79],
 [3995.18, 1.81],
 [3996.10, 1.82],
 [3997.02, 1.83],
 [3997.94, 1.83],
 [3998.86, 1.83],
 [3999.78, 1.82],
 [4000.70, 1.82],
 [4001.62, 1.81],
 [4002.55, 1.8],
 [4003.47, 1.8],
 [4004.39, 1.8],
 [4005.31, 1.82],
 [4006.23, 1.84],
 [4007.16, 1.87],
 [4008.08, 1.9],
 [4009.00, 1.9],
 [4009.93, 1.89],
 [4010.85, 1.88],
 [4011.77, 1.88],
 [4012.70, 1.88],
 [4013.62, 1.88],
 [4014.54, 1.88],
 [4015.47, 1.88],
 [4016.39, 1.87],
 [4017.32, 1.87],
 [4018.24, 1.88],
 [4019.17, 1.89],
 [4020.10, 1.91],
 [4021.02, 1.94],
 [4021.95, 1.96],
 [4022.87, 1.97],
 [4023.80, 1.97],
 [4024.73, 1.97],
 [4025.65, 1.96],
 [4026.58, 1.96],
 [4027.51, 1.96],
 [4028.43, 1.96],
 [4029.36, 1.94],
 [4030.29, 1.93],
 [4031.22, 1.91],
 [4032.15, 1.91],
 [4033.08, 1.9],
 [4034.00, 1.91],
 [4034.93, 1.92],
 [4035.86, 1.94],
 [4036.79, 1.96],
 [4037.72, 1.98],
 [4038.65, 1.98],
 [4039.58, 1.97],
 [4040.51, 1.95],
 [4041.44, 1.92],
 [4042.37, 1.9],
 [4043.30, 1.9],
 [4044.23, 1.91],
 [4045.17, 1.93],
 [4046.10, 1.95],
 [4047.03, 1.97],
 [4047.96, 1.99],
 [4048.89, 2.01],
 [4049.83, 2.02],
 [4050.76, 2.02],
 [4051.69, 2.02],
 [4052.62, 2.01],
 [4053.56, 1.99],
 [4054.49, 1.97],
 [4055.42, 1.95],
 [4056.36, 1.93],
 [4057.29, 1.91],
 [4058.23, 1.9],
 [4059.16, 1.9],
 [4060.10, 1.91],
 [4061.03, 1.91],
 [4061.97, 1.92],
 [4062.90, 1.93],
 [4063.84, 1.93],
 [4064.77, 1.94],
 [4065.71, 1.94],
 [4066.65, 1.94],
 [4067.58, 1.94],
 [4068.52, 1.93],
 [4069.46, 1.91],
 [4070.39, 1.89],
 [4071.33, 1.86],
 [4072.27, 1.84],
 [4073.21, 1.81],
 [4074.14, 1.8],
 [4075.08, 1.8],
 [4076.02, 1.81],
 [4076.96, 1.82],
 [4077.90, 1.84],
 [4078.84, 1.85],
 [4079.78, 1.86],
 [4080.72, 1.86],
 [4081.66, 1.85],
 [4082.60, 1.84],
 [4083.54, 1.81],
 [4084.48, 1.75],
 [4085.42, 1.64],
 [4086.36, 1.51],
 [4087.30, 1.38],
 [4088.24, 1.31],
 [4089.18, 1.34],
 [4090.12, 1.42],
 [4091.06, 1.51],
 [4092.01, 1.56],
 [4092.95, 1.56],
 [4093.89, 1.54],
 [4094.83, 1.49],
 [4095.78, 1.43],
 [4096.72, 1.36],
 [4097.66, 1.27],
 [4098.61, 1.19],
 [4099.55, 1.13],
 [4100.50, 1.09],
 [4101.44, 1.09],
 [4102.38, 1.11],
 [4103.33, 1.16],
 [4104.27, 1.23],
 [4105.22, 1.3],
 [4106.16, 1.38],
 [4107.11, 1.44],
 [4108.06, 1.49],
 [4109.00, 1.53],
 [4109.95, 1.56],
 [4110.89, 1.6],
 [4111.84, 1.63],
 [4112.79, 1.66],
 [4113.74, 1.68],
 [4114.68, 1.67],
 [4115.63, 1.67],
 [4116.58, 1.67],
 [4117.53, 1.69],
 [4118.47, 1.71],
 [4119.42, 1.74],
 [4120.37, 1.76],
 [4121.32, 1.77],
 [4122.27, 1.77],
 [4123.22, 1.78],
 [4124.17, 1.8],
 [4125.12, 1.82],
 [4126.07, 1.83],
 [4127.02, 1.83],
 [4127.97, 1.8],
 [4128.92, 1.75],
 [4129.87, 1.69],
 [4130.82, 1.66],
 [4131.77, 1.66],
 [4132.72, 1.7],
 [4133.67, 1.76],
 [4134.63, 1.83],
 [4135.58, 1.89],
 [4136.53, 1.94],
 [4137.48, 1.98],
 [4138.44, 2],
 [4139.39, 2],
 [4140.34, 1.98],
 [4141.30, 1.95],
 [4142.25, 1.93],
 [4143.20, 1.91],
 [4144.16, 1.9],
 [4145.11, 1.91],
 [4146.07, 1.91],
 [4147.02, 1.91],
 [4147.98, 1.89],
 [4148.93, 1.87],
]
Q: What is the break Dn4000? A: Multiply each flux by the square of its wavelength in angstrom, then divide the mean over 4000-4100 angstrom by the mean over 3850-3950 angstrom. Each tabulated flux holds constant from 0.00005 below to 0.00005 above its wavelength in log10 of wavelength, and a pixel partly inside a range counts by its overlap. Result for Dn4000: 1.30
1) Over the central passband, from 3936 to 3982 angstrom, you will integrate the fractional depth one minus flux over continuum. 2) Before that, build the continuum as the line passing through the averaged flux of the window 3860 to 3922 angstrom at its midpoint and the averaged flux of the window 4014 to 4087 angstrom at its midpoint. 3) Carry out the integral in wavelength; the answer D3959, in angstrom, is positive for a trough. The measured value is 7.37 angstrom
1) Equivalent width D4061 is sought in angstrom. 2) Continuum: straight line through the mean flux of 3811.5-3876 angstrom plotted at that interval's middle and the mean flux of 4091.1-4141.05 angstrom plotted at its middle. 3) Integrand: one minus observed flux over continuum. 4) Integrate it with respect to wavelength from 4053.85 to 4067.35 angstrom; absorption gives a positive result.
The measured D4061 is -3.01 angstrom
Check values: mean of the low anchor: 1.45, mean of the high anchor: 1.61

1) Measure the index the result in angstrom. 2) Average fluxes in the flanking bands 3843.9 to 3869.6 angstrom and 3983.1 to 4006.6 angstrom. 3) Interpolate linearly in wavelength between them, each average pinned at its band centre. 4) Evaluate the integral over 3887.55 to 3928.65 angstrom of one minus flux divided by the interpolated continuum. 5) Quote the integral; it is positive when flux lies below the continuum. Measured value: 3.0 angstrom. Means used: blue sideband 1.61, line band 1.55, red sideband 1.77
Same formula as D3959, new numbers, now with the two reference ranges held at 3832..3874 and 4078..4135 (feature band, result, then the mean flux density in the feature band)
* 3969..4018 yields -3.6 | 1.64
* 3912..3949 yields -2.3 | 1.6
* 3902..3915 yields -1.8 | 1.7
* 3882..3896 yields 3.5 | 1.11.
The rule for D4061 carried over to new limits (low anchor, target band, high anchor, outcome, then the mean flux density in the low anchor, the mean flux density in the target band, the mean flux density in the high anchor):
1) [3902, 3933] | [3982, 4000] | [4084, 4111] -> -2.3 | 1.66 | 1.74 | 1.39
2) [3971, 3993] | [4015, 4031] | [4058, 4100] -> -3.5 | 1.49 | 1.93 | 1.71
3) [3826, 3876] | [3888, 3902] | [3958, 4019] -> 2.2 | 1.44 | 1.24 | 1.56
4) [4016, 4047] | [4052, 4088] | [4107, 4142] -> 0.1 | 1.93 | 1.85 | 1.75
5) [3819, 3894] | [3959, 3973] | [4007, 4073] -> 5.2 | 1.37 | 1.07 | 1.93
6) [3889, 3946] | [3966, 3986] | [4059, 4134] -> 4.0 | 1.53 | 1.25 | 1.65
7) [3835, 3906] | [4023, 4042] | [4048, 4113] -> -3.8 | 1.41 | 1.95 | 1.68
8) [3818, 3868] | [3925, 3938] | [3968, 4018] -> 1.4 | 1.41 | 1.37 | 1.63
